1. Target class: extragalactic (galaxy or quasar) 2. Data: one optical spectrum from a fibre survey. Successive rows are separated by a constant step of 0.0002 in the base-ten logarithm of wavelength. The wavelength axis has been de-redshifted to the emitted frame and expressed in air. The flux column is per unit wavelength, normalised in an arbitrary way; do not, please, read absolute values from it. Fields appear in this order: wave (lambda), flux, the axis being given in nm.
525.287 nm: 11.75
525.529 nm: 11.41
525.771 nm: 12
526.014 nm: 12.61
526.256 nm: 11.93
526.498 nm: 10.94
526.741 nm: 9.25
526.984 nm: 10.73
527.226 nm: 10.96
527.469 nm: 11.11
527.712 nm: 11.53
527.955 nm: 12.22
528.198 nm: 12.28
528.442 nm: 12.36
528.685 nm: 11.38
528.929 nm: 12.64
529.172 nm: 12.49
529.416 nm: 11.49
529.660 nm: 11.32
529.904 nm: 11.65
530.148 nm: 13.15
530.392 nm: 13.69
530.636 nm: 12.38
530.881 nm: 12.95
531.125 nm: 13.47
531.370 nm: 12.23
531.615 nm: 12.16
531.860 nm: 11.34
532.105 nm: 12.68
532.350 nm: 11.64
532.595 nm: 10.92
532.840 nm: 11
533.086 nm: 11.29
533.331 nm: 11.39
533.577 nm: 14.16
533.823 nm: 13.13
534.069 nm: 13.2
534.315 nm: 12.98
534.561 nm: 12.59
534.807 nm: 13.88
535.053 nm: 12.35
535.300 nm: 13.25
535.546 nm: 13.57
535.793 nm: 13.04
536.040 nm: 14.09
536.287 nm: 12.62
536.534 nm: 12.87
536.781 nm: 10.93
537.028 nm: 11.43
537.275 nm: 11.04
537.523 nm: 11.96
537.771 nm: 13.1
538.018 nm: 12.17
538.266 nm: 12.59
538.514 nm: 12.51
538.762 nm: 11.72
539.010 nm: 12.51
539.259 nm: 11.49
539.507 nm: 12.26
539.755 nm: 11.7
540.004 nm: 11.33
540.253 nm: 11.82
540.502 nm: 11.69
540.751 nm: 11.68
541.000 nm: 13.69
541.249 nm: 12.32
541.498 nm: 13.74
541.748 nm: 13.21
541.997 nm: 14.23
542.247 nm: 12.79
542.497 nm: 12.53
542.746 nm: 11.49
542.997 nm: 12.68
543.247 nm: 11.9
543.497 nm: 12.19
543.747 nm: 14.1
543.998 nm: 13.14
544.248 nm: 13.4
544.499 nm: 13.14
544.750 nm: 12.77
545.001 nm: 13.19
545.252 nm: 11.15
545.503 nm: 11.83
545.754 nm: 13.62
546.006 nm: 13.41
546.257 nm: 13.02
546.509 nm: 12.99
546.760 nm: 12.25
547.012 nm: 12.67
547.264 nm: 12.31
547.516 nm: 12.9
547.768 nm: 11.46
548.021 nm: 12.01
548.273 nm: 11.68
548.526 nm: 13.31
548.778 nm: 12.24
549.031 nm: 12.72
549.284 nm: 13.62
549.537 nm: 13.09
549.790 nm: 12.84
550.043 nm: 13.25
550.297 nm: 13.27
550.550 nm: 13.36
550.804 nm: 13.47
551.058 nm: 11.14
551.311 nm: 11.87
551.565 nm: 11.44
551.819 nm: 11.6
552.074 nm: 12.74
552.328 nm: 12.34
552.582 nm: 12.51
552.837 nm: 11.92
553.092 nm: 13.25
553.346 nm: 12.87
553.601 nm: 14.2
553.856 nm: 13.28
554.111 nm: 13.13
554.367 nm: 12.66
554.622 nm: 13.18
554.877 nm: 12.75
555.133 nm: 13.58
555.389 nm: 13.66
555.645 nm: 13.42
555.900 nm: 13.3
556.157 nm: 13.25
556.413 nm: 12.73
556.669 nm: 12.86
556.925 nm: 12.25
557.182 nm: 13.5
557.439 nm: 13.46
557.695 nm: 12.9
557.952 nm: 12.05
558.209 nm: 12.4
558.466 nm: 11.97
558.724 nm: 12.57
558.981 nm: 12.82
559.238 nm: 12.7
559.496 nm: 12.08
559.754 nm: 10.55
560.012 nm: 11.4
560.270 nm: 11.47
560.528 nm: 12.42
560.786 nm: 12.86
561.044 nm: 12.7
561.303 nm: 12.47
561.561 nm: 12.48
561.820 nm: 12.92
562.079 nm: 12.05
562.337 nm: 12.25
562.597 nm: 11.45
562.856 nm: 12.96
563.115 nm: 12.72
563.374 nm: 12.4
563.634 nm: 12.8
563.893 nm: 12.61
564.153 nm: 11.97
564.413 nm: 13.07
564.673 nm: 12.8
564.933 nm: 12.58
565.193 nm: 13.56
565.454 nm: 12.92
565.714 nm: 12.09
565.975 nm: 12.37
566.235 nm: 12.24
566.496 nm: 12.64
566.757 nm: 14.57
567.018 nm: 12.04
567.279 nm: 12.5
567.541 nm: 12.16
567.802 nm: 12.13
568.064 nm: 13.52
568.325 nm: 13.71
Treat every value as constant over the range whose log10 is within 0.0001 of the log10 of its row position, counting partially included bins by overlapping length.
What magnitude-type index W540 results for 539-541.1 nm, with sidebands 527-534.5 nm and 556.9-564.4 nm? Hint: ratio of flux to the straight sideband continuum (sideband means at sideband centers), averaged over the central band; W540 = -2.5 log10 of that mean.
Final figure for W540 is 0.02 mag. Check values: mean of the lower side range 12.2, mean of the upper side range 12.4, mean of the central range 12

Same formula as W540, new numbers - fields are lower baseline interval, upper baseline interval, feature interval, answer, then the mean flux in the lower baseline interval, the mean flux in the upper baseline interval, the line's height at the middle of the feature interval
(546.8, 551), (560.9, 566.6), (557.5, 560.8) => 0.04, 12.7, 12.5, 12.6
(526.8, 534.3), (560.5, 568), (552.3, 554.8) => -0.05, 12.1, 12.6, 12.4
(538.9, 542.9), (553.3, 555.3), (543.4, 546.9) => -0.02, 12.4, 13.2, 12.7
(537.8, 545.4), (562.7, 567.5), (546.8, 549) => 0.02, 12.5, 12.7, 12.6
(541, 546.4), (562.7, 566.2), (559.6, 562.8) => 0.05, 12.9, 12.7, 12.7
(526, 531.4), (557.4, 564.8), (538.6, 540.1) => 0.02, 11.9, 12.4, 12.1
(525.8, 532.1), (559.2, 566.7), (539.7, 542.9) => -0.03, 11.9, 12.4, 12.1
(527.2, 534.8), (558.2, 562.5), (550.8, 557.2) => -0.05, 12.2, 12.2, 12.2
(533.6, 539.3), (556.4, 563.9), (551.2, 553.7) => 0.00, 12.6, 12.4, 12.5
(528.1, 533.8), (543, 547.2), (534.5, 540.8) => 0.01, 12.2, 12.8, 12.5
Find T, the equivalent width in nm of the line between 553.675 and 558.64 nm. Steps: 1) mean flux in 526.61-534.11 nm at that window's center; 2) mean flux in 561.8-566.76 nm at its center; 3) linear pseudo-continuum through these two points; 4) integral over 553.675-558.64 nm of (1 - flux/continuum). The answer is -0.21 nm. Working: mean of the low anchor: 12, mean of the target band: 13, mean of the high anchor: 12.6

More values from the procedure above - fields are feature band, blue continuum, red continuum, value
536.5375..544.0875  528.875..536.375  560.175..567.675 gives 0.12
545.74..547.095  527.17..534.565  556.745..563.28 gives -0.07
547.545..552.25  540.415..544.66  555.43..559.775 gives 0.09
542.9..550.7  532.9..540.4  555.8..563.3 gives -0.20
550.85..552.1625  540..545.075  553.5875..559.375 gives 0.11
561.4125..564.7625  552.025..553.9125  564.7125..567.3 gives 0.08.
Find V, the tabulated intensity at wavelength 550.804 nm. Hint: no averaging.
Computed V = 13.47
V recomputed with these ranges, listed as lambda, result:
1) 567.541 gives 12.16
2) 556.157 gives 13.25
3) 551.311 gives 11.87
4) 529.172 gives 12.49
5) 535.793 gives 13.04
